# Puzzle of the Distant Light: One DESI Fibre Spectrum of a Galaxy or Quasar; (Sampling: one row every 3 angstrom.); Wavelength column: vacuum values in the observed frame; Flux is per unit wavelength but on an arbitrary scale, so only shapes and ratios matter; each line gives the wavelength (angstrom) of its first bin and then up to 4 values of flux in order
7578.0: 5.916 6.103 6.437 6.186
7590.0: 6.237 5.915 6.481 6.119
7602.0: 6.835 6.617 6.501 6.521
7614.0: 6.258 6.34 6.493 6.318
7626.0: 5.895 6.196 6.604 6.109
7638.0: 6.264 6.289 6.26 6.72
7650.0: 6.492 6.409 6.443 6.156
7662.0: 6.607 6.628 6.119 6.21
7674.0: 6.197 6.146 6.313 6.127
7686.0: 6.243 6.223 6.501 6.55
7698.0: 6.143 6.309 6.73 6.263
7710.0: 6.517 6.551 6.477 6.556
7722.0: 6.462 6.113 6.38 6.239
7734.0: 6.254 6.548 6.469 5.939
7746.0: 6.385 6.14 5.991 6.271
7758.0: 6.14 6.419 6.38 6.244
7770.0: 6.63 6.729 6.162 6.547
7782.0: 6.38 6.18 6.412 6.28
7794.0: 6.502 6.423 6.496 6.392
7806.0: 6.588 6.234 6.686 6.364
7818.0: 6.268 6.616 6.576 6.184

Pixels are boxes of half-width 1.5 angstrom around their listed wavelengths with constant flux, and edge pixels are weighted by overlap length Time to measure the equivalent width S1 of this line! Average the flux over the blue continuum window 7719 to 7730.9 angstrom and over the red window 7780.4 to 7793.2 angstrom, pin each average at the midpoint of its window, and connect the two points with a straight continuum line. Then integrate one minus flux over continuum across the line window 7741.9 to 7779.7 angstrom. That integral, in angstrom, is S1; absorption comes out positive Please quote 0.2 angstrom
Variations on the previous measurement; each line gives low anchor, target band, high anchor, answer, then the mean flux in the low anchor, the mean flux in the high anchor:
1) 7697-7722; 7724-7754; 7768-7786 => 0.9 angstrom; 6.45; 6.44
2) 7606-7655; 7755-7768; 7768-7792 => 0.2 angstrom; 6.36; 6.41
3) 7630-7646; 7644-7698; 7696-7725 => 0.1 angstrom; 6.31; 6.43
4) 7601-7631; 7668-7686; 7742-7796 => 0.5 angstrom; 6.39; 6.32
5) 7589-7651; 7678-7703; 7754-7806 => 0.3 angstrom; 6.36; 6.39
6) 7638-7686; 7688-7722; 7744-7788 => -0.6 angstrom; 6.34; 6.33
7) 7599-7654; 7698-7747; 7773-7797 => 0.0 angstrom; 6.39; 6.38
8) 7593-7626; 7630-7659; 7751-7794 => 0.0 angstrom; 6.4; 6.35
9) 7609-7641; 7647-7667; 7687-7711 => -0.4 angstrom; 6.3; 6.4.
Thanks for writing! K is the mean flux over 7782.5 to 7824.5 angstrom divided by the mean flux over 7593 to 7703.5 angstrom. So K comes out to 1.0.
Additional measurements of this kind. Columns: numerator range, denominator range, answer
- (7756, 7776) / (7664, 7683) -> 1.02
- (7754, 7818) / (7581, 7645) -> 1.01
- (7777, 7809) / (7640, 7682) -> 1.01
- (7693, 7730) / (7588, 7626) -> 1.01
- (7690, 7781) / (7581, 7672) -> 1.00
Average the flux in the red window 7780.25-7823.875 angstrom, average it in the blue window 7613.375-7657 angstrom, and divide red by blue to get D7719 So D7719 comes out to 1.01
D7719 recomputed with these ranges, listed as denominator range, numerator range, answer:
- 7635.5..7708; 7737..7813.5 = 1.00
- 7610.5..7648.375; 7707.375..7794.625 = 1.00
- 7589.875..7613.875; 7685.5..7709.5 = 1.00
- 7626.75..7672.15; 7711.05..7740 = 1.01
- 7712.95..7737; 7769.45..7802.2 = 1.01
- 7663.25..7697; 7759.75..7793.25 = 1.02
